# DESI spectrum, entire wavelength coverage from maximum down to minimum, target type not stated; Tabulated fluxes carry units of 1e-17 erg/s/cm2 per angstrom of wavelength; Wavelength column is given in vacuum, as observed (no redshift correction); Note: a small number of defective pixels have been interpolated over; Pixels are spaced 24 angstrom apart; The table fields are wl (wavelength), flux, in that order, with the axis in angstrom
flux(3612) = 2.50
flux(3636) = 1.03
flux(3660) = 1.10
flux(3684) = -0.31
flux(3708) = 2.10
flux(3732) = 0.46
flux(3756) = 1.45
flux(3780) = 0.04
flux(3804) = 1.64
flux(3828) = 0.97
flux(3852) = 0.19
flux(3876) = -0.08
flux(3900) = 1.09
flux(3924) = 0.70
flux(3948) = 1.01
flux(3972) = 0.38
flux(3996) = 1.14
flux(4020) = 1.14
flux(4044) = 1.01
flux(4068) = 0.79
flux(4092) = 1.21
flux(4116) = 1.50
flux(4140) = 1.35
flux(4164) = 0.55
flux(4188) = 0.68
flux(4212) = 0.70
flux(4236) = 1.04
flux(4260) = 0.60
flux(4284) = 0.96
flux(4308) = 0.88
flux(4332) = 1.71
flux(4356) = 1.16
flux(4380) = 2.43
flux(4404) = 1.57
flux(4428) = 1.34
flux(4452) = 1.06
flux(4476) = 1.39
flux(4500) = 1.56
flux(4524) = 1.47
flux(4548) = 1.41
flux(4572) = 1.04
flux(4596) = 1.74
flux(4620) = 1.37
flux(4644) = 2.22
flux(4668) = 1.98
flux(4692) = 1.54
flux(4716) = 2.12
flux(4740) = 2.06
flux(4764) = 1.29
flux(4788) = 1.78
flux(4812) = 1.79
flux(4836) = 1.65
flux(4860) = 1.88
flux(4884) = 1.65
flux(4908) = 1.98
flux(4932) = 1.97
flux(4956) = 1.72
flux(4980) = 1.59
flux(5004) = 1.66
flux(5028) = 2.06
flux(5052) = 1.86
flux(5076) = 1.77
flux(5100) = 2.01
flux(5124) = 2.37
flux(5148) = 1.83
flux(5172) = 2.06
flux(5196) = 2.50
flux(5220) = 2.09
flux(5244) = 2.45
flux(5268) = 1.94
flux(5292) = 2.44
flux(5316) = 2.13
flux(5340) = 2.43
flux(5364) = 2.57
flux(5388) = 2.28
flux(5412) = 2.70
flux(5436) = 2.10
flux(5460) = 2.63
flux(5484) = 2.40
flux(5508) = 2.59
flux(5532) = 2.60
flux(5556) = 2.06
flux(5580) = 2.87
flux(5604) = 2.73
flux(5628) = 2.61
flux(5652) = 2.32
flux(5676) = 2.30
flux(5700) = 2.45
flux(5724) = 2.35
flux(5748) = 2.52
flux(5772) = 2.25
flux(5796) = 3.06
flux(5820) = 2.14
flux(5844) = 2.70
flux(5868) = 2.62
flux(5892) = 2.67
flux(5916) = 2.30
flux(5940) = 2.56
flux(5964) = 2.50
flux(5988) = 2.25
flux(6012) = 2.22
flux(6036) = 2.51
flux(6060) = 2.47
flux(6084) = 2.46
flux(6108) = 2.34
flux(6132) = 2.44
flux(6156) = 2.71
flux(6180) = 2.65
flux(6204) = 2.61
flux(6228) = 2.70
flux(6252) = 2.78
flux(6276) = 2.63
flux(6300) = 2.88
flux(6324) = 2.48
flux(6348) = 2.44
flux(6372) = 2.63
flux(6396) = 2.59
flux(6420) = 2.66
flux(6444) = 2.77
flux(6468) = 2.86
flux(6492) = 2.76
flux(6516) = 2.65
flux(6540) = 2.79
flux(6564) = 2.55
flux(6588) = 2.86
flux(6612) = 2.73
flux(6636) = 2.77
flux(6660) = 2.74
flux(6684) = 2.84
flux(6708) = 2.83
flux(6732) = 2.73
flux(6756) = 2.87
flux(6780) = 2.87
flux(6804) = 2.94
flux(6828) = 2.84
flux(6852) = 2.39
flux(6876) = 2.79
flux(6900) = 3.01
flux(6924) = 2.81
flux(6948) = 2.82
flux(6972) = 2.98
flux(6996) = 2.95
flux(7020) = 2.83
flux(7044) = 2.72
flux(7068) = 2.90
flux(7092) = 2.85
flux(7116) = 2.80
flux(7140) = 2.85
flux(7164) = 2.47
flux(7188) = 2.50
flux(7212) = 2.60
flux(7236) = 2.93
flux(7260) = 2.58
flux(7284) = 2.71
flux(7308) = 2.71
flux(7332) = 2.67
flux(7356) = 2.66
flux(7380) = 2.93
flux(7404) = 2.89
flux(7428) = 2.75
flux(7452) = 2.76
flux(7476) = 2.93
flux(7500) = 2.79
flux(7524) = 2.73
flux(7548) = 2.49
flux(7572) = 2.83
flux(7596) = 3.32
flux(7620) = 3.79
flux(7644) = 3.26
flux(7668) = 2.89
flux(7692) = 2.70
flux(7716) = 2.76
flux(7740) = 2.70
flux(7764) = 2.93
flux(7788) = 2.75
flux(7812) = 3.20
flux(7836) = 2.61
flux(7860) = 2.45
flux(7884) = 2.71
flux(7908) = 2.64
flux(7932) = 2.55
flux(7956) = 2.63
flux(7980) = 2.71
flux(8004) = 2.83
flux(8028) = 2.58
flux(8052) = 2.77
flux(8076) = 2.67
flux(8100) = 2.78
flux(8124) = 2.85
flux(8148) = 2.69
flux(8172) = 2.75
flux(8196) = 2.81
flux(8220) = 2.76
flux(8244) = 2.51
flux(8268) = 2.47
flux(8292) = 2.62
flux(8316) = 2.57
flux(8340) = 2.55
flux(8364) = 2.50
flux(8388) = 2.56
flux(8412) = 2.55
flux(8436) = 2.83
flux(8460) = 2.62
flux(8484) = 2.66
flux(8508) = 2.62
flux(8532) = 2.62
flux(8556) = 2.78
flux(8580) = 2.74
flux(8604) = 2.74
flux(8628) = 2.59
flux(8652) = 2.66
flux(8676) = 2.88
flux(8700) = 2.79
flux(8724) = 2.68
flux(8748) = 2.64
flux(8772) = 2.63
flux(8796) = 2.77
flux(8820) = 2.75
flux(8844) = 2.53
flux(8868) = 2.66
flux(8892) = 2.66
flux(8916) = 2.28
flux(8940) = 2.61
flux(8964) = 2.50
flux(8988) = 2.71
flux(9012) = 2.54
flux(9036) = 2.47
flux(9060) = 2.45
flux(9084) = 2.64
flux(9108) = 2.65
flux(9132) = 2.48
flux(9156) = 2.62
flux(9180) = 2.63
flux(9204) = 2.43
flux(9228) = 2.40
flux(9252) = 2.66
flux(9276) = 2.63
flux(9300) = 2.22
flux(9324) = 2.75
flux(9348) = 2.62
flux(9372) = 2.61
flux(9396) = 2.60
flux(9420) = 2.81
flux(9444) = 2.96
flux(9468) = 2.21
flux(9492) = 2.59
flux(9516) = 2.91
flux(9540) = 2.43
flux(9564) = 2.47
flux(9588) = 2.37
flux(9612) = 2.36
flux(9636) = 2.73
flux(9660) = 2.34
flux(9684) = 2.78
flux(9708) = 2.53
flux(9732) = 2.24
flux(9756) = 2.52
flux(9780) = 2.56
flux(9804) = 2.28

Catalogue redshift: 0.16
